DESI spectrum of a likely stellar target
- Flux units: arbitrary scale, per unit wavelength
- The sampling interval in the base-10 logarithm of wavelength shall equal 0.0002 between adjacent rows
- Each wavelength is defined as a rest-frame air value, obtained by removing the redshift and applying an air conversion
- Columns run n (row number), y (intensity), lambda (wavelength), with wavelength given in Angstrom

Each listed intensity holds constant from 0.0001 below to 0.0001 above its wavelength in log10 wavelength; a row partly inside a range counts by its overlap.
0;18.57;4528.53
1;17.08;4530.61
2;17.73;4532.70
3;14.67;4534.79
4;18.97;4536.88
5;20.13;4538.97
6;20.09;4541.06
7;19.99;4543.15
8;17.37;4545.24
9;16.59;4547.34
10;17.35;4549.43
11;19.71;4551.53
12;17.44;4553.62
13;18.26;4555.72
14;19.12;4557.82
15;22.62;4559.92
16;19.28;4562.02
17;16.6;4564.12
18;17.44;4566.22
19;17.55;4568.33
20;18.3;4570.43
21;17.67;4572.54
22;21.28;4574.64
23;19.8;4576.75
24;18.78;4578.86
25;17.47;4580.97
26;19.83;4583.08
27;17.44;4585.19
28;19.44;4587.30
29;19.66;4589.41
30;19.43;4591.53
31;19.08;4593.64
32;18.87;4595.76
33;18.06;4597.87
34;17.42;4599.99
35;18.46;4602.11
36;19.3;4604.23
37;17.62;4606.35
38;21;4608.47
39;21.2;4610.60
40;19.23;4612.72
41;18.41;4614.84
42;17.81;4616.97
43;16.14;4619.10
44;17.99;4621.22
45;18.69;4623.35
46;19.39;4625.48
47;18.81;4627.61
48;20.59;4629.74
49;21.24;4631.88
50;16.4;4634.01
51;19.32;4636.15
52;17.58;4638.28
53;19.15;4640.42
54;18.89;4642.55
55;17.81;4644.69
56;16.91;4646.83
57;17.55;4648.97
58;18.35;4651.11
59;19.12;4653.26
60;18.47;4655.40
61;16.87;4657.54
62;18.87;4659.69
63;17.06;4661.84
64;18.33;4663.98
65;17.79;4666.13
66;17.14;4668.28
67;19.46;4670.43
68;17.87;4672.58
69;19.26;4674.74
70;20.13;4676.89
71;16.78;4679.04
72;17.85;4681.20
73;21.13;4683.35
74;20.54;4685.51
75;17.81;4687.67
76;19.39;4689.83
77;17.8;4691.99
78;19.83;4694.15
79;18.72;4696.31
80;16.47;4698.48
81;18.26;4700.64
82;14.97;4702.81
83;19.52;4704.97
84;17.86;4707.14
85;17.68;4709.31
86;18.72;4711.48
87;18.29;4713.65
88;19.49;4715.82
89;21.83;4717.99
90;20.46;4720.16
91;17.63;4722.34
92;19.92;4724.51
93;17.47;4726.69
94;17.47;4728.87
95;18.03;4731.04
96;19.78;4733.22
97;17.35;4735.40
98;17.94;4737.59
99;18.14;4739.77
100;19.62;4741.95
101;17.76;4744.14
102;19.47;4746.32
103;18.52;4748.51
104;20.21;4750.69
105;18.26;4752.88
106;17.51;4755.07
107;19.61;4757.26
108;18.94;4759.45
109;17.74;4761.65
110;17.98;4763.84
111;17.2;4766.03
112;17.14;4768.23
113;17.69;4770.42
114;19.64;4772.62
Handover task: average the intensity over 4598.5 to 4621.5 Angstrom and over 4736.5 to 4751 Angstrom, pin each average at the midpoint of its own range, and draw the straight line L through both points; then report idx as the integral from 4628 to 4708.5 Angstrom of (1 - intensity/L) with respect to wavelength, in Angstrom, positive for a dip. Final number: 1.1 Angstrom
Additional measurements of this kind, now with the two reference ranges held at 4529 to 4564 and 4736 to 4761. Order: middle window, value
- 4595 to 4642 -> -0.5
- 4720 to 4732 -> 0.2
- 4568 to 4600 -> -0.5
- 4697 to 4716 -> 0.8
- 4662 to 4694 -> -0.1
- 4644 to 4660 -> 0.5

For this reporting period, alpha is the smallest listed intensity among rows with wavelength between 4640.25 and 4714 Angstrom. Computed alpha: 14.97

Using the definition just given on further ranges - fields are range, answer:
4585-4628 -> 16.14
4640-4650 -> 16.91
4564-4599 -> 16.6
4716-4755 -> 17.35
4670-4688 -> 16.78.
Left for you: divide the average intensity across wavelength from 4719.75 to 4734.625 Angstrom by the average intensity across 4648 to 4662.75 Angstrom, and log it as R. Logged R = 1.0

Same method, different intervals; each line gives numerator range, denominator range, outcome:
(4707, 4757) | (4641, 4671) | 1.04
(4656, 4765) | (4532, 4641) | 0.99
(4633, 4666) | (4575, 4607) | 0.96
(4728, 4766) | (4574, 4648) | 0.98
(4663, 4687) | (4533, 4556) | 1.03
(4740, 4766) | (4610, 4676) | 1.01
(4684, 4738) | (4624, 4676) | 1.01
